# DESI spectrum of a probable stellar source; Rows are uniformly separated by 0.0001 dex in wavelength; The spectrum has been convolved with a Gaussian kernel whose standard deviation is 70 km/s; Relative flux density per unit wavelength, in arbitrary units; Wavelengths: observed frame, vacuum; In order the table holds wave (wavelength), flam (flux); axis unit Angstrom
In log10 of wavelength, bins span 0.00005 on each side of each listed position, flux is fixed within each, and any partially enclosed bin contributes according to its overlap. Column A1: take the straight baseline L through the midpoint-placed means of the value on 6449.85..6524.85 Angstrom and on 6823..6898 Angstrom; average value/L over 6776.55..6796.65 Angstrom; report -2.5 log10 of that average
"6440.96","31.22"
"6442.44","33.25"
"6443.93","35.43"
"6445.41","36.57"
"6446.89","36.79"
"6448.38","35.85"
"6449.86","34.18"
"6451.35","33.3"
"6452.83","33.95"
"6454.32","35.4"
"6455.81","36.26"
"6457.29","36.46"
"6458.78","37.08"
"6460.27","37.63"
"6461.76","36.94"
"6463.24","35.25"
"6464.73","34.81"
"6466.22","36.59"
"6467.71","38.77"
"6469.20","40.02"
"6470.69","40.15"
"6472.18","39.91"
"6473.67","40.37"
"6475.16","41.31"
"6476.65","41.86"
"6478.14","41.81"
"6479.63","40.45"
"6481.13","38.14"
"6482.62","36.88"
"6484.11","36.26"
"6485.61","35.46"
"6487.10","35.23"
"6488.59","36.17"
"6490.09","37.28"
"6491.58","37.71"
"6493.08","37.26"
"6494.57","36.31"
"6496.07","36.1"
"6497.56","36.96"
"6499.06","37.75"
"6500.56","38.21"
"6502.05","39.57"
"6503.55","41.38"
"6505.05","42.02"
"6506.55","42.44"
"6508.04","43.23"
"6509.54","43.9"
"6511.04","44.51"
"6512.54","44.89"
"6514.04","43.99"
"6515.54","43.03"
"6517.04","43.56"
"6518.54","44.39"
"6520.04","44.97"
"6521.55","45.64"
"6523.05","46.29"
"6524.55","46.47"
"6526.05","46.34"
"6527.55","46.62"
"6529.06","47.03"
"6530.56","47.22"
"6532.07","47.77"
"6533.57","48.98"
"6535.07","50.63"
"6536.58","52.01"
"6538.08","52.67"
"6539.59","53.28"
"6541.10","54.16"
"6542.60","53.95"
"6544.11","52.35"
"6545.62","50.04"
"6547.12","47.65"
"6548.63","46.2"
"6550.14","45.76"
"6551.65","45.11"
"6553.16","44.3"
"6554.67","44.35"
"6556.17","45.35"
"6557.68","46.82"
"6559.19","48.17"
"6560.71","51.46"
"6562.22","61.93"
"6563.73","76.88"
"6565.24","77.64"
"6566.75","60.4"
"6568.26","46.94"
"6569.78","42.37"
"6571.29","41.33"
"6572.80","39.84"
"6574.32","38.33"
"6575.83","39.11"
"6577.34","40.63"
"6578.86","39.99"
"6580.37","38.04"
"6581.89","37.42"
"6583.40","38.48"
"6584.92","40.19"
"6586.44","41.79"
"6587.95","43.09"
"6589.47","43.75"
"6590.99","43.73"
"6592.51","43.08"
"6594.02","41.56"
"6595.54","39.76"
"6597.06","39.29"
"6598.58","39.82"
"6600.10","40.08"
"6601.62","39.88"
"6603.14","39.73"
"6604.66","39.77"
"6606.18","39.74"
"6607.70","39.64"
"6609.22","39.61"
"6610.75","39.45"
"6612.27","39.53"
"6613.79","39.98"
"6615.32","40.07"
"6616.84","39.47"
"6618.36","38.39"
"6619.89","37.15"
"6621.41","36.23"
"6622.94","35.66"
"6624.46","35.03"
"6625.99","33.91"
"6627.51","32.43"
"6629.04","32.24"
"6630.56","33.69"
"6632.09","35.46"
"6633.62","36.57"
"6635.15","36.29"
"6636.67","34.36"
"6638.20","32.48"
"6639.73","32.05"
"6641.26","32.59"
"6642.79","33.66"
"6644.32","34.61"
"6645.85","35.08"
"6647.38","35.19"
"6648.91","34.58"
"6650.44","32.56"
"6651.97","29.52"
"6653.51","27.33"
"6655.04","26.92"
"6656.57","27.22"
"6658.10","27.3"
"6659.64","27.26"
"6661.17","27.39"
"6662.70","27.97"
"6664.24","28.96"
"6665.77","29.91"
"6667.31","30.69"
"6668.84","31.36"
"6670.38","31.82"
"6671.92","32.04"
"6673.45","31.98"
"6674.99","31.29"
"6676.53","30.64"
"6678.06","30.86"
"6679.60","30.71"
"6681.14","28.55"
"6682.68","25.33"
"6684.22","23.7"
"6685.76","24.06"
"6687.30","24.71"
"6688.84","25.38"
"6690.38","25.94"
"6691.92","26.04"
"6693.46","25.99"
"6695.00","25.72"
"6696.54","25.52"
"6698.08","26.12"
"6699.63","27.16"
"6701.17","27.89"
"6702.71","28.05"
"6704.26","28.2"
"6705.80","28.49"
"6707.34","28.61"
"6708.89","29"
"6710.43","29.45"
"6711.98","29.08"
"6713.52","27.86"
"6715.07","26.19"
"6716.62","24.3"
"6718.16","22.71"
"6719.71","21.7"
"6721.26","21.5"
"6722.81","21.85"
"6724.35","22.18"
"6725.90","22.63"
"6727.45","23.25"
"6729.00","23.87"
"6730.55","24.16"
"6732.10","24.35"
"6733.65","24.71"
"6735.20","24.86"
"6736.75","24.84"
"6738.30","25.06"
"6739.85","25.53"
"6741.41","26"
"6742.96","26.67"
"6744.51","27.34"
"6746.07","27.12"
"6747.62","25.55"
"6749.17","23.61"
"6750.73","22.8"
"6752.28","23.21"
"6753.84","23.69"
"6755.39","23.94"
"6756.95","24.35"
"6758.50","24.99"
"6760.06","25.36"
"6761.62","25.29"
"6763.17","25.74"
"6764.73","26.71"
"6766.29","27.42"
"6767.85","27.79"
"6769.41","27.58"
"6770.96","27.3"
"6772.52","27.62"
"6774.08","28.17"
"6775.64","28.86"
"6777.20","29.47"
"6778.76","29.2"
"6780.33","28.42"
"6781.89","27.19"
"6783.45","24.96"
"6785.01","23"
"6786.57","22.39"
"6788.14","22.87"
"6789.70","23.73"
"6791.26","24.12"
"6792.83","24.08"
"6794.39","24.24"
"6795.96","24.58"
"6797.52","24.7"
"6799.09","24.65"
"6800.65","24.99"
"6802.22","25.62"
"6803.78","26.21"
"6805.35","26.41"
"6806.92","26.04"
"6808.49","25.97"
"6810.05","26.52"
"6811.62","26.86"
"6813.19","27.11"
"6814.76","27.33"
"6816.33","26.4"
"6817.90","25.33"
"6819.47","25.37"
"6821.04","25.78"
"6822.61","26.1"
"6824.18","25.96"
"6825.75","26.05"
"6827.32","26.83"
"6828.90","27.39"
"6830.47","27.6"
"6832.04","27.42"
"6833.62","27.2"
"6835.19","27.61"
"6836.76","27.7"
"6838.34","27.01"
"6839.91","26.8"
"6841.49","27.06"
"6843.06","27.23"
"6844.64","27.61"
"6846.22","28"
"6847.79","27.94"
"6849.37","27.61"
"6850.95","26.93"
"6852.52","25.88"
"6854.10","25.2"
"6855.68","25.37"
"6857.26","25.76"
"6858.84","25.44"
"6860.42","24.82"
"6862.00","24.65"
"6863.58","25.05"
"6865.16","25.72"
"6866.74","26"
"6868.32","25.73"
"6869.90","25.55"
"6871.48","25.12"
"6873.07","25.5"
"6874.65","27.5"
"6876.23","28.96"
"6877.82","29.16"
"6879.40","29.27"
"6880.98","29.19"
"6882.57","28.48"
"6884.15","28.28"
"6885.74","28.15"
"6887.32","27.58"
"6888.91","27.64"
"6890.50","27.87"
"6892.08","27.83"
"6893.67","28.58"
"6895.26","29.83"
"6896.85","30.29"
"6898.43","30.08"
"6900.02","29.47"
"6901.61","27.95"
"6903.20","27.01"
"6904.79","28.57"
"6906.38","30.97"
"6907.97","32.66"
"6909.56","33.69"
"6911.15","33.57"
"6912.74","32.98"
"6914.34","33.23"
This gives 0.17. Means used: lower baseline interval 39.4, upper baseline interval 27.1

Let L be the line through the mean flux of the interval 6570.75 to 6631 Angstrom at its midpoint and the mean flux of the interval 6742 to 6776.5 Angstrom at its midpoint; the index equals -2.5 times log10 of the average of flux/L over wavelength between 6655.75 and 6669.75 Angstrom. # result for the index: 0.18 mag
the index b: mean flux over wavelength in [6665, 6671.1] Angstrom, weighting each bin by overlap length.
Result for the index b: 30.9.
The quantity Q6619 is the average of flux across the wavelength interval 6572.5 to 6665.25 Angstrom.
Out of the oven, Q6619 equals 36.3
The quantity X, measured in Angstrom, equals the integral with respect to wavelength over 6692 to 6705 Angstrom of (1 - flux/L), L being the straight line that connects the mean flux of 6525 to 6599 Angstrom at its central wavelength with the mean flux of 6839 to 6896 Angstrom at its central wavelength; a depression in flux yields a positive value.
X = 3.9 Angstrom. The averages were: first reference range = 47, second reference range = 27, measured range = 26.8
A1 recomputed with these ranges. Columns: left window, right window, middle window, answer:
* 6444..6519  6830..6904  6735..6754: 0.224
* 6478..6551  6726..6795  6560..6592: -0.190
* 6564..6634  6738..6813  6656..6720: 0.193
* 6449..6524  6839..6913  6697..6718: 0.189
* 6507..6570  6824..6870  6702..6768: 0.344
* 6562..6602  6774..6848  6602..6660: 0.174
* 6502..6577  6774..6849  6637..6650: 0.174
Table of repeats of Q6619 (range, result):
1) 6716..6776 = 25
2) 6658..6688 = 28.9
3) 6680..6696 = 25.7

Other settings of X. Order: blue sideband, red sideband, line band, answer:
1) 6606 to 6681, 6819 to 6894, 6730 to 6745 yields 2.5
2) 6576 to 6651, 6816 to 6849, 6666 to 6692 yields 4.4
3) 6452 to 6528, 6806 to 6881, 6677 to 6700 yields 4.3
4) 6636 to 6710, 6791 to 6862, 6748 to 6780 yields 1.5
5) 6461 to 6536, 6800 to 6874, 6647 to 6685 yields 4.8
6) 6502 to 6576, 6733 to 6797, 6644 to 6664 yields 3.6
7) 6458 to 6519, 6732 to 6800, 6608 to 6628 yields -2.8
